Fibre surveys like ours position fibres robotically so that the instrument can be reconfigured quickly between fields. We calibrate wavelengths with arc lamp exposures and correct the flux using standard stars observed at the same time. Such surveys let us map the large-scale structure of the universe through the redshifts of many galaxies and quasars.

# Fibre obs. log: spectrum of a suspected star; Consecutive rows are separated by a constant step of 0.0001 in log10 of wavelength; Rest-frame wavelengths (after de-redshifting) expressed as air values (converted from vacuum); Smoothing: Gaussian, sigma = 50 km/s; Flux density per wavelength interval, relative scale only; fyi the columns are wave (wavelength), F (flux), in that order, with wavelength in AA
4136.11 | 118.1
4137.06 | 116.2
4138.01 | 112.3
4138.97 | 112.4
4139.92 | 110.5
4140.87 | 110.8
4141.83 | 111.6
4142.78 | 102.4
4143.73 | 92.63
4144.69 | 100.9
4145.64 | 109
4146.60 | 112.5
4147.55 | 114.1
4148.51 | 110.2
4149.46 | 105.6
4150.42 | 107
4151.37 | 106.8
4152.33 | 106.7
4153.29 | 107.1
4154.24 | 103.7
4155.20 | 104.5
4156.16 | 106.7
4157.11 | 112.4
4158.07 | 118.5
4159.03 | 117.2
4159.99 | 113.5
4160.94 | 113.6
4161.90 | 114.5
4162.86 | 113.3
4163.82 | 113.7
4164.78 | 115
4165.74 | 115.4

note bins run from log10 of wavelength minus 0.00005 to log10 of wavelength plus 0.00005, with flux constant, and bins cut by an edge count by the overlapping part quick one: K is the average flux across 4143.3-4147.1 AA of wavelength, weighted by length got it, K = 104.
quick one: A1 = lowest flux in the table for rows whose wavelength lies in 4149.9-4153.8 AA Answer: 106.7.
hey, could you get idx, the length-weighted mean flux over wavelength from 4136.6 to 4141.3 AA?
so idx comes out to 112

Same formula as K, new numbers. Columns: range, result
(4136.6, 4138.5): 114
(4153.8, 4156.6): 105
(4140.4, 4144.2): 104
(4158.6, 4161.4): 115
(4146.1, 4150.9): 110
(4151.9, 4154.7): 106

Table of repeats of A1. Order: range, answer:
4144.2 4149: 100.9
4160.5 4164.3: 113.3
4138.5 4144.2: 92.63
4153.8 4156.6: 103.7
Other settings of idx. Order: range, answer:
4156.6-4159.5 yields 116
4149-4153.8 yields 107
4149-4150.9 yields 106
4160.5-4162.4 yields 114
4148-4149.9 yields 108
